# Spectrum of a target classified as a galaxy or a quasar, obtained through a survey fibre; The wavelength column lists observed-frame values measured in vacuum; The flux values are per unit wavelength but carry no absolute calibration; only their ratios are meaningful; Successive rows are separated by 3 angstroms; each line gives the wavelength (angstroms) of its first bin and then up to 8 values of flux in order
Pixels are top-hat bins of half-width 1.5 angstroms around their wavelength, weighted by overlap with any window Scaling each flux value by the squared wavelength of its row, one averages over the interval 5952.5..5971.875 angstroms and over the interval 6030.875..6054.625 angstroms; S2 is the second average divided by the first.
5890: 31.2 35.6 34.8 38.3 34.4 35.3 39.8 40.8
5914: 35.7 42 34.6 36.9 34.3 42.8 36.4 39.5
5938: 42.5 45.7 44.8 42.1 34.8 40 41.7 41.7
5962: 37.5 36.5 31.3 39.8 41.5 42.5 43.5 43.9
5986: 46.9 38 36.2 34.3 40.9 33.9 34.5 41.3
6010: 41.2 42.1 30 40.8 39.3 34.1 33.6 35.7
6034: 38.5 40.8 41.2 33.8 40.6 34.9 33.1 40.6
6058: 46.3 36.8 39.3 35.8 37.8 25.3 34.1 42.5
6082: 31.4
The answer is 1.0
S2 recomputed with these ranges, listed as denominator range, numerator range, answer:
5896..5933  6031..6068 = 1.07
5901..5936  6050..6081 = 1.03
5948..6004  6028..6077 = 0.97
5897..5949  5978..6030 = 1.01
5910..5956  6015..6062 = 0.98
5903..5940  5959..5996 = 1.05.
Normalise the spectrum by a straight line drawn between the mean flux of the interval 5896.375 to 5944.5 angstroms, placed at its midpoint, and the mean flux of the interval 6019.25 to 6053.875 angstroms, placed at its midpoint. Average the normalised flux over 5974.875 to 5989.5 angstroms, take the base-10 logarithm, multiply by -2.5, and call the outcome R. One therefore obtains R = -0.14 mag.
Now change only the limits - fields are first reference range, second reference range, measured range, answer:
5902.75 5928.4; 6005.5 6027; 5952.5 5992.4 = -0.06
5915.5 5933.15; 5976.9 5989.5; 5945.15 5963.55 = 0.03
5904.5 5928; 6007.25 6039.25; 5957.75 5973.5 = 0.00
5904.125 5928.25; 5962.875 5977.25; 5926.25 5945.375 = -0.10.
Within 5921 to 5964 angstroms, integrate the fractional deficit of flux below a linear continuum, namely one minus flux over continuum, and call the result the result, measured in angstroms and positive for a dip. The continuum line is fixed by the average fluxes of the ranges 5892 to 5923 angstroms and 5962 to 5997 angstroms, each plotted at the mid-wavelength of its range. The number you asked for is -1.90 angstroms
